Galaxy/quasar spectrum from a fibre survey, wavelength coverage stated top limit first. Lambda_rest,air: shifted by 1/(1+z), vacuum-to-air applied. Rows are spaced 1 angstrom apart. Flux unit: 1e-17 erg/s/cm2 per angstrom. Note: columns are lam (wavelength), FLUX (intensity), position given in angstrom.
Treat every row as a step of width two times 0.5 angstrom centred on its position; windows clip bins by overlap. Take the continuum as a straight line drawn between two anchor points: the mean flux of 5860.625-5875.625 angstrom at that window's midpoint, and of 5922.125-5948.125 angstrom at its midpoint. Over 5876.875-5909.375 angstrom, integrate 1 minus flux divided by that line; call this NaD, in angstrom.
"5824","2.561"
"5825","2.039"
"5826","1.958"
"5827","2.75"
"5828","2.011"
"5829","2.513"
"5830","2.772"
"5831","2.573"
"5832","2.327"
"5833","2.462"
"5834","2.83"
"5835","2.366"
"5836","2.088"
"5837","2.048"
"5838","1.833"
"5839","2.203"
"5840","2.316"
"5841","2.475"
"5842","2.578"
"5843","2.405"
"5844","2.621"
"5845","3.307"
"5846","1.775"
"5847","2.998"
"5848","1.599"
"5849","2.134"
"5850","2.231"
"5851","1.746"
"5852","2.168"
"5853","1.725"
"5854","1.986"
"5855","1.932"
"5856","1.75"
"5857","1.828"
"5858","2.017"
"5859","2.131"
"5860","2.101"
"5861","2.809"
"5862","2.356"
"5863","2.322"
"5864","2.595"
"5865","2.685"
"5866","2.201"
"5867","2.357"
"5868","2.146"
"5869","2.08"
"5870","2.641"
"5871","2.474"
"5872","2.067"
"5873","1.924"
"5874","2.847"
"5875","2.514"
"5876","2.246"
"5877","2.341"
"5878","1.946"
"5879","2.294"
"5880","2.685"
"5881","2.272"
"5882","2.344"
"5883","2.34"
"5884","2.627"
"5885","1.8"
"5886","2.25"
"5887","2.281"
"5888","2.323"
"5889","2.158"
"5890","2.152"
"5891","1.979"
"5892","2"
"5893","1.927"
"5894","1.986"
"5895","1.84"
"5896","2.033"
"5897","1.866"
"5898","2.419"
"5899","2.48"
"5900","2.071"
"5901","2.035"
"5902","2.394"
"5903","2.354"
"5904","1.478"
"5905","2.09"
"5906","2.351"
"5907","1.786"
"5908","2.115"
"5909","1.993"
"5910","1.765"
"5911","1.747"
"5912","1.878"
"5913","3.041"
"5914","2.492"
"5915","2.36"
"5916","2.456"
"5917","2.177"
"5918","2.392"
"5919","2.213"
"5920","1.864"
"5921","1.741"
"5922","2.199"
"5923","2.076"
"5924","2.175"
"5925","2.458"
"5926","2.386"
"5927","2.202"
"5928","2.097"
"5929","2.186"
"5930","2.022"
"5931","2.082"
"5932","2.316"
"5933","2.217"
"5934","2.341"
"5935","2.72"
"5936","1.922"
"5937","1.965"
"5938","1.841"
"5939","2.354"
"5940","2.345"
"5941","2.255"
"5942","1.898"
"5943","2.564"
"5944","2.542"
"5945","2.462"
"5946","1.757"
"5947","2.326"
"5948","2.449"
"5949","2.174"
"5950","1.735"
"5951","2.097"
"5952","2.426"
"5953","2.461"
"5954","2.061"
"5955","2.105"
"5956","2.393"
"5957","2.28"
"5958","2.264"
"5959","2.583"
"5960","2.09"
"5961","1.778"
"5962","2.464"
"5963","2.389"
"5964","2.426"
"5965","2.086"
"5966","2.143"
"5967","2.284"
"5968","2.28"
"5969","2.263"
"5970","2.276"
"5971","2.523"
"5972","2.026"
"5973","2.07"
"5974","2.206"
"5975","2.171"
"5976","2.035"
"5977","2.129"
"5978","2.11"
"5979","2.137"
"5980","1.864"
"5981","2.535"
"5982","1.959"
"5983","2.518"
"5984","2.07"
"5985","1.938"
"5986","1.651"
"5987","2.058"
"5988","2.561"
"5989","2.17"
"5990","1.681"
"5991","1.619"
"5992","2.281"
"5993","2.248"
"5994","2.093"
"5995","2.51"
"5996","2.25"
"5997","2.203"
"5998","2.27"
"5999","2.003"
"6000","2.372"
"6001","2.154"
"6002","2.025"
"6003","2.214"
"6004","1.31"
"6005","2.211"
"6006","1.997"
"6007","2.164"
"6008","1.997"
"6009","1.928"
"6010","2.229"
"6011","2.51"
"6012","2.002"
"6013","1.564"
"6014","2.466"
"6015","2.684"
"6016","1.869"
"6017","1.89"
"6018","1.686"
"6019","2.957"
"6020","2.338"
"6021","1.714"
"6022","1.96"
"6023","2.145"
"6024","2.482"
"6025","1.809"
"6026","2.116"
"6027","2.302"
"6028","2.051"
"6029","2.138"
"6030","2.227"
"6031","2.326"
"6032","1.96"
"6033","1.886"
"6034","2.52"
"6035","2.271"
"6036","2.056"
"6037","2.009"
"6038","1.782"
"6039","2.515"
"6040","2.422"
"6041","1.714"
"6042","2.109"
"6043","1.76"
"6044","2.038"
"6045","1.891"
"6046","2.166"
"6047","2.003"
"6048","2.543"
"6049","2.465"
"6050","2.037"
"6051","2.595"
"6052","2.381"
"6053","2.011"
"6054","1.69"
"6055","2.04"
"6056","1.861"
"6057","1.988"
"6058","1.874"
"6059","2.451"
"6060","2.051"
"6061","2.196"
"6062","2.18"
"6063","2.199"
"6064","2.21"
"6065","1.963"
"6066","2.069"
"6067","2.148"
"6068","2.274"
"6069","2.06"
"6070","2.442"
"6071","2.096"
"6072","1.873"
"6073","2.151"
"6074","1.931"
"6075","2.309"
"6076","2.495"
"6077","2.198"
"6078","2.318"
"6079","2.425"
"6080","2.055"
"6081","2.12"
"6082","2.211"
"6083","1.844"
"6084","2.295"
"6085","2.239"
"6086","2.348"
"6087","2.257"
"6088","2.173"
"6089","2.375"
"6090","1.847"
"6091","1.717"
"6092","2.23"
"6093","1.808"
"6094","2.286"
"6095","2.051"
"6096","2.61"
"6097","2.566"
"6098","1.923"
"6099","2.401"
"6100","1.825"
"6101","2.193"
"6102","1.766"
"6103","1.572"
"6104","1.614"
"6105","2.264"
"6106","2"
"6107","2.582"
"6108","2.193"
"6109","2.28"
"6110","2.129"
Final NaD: 2.6 angstrom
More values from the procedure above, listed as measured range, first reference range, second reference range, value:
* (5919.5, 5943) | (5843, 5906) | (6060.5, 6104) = 0.3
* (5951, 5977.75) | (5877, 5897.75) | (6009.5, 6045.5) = -1.2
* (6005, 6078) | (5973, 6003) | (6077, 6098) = 0.9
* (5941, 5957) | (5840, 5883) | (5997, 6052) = -0.2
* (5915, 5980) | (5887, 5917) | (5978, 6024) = -2.7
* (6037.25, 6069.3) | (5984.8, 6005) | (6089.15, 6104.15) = -0.8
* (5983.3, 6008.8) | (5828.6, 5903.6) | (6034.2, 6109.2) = 1.1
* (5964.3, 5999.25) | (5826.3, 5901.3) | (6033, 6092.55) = 0.6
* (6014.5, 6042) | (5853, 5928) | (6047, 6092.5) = 0.3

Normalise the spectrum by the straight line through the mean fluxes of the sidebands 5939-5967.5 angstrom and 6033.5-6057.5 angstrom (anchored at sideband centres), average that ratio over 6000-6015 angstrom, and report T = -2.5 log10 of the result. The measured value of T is 0.04 mag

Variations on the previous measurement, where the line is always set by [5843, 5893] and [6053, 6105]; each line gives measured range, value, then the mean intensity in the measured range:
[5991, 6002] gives -0.02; 2.2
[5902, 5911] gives 0.11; 2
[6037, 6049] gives 0.02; 2.1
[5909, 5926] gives 0.01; 2.19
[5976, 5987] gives 0.04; 2.09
